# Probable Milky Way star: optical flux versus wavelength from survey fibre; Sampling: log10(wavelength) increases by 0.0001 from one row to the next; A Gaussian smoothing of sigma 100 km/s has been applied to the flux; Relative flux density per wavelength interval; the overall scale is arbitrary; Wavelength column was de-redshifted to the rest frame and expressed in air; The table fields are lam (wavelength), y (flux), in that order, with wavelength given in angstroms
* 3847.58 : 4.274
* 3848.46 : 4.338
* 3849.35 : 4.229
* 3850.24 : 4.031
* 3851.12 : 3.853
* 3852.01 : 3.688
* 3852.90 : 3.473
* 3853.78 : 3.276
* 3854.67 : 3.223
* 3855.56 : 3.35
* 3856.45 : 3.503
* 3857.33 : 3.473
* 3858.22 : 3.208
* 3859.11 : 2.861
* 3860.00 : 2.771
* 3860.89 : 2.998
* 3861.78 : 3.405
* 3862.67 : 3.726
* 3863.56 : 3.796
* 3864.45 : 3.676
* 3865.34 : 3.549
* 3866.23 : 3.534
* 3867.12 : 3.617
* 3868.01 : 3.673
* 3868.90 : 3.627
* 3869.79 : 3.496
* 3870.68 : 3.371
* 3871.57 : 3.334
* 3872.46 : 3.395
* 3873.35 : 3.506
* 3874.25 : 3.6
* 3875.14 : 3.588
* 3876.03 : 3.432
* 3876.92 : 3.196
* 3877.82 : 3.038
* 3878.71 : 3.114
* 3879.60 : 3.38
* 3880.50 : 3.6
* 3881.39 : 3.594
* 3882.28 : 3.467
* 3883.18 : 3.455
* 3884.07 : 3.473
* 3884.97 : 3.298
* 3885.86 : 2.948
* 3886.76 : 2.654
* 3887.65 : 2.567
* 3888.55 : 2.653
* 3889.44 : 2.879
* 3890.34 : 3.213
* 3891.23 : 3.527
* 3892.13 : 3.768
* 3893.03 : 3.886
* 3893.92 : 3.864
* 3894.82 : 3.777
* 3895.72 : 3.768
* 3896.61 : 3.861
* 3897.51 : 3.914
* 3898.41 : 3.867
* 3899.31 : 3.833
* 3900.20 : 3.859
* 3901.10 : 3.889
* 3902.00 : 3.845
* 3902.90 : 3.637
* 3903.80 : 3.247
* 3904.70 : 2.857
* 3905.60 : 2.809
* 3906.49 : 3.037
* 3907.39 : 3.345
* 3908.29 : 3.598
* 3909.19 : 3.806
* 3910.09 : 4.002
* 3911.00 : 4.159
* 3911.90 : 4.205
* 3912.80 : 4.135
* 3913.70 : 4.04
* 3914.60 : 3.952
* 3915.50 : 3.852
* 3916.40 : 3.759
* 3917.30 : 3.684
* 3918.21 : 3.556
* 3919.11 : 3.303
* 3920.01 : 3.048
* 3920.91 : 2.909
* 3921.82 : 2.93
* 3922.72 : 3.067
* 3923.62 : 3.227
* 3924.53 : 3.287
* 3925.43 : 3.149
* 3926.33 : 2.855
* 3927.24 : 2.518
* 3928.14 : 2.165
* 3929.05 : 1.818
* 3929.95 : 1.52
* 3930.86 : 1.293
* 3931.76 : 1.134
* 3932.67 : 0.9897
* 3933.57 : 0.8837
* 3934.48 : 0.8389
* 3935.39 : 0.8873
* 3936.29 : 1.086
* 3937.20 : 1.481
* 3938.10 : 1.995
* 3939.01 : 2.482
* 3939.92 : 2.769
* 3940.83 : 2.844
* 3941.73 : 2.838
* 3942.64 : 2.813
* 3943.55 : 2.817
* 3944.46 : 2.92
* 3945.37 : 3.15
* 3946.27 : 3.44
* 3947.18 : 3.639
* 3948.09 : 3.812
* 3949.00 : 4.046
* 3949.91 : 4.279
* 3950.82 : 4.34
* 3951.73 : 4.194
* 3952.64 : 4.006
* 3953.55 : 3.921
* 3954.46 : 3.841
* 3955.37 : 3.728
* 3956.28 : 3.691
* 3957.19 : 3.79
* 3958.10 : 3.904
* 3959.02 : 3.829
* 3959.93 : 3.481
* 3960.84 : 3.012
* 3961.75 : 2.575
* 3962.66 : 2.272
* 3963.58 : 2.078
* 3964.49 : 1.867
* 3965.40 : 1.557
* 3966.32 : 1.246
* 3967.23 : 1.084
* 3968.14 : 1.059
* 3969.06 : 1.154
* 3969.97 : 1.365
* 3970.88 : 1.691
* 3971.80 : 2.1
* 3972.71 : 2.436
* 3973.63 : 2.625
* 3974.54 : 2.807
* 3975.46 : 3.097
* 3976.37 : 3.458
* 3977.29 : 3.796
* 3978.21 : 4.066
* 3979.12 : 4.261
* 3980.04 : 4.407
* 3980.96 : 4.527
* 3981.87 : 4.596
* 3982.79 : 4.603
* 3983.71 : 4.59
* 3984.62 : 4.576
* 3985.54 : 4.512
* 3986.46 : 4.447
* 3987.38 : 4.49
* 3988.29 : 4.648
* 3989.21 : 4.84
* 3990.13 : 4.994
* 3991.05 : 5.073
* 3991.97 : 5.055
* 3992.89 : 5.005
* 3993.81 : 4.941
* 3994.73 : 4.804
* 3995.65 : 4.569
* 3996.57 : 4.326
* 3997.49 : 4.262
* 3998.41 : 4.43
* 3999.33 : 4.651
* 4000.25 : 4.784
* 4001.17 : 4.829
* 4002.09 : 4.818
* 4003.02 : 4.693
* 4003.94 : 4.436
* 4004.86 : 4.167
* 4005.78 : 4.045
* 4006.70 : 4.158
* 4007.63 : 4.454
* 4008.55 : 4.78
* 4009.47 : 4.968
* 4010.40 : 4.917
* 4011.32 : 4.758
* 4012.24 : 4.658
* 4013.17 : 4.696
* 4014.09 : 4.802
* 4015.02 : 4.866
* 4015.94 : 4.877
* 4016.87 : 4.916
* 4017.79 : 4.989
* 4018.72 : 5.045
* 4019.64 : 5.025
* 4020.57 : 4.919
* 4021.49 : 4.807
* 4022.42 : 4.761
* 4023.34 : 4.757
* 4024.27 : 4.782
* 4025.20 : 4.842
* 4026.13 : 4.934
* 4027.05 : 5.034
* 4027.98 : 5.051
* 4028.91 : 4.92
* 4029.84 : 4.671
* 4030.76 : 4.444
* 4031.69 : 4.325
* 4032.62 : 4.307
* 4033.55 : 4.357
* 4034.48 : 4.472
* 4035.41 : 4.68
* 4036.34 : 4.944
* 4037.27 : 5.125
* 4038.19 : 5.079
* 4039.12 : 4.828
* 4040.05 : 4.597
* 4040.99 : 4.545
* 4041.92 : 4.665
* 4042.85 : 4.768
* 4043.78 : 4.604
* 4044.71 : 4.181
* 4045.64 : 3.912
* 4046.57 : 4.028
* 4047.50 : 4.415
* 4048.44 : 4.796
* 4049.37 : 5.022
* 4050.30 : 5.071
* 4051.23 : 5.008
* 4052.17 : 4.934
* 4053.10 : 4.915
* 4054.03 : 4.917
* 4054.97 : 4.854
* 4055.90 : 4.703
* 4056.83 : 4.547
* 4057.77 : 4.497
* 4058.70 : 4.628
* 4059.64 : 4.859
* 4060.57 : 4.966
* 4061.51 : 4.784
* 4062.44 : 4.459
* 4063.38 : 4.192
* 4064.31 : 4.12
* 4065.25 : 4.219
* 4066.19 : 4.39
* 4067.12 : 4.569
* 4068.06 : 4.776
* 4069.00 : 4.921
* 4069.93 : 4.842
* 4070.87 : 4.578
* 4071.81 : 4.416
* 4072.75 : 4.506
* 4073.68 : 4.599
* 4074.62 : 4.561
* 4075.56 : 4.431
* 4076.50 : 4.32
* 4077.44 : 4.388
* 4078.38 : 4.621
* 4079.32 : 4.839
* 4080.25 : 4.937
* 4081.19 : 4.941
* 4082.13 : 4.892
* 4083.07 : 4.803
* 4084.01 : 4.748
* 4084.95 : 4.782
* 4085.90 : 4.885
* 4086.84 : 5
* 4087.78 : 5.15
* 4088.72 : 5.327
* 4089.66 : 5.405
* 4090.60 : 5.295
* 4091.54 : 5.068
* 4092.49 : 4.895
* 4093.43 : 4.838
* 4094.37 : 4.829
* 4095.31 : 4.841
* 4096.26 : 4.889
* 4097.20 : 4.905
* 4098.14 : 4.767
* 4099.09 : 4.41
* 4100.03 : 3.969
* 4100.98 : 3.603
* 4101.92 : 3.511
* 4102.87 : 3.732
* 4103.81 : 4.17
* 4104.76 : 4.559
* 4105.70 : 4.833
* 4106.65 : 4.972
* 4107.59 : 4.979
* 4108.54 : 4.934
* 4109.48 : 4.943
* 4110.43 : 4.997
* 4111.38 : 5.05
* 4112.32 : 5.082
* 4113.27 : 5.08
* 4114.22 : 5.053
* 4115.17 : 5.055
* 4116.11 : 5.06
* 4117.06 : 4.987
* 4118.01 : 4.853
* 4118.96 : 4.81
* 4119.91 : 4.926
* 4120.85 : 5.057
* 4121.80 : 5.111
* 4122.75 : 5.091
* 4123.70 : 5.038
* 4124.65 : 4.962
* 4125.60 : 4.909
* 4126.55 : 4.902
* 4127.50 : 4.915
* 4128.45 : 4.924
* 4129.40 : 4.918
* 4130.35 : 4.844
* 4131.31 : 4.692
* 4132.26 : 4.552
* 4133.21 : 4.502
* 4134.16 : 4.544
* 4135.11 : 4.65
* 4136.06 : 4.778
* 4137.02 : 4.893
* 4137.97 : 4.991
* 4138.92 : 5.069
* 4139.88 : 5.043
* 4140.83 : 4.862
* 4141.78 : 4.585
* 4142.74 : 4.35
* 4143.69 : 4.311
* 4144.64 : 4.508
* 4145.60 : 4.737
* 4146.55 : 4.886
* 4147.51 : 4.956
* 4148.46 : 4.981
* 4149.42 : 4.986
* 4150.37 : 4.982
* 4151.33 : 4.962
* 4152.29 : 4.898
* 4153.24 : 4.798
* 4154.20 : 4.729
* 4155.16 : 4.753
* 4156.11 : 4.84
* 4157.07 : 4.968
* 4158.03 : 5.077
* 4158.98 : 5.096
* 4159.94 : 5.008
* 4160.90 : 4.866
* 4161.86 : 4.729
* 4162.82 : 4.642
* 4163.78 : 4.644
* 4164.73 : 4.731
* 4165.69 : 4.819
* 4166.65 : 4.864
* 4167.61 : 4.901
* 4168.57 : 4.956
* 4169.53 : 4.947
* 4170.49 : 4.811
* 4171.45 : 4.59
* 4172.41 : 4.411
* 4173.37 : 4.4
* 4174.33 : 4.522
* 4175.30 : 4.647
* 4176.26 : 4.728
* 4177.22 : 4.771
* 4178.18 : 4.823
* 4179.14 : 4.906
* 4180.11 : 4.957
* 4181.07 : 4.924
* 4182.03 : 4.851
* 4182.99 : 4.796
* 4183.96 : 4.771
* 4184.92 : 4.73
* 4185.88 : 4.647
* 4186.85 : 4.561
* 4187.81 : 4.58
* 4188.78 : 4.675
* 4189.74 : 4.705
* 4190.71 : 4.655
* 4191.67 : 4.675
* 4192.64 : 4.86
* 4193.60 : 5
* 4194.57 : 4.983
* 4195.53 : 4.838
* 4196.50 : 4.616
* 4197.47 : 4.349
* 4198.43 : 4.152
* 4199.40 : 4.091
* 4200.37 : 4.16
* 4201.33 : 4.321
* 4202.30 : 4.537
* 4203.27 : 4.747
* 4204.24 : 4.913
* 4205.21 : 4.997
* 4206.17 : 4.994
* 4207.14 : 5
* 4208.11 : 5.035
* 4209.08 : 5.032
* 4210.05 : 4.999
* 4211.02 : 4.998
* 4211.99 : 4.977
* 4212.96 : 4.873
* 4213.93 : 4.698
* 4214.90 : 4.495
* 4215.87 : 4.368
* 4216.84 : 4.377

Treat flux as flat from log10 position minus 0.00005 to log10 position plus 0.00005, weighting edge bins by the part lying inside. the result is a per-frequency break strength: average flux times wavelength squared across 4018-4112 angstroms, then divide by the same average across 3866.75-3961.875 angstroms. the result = 1.58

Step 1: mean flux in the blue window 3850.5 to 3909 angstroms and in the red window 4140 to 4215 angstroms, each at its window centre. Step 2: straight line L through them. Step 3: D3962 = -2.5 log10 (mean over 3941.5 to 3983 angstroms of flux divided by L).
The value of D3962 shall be 0.21 mag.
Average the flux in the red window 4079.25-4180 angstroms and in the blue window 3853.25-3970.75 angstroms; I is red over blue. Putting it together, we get 1.5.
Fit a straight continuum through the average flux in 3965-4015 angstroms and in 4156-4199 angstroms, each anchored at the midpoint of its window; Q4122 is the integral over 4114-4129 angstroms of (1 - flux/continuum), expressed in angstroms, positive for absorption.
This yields -1.5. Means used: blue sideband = 3.98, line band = 4.98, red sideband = 4.75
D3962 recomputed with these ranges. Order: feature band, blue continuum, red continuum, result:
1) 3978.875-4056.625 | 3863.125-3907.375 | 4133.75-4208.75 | -0.16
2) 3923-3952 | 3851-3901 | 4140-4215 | 0.41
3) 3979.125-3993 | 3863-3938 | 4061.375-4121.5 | -0.20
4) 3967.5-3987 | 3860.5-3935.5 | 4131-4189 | 0.12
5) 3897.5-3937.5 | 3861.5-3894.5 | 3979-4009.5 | 0.27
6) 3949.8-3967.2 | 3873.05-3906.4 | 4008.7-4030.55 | 0.30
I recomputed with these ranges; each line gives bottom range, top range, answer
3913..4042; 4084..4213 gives 1.29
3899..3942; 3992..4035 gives 1.63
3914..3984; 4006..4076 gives 1.63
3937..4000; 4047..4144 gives 1.36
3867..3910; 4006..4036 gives 1.38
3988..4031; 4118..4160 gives 1.02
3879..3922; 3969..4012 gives 1.19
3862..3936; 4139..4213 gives 1.48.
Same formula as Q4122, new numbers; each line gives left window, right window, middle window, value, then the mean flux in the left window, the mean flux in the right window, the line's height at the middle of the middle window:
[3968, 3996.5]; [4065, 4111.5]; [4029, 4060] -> -2.2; 3.86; 4.7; 4.35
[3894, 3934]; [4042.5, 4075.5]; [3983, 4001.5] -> -3.4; 3.2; 4.61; 3.96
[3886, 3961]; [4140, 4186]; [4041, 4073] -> -4.3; 3.17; 4.79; 4.07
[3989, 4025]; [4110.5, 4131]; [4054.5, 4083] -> 1.5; 4.73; 4.98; 4.87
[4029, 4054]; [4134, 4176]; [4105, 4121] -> -0.8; 4.65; 4.79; 4.74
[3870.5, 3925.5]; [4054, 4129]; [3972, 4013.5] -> -2.9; 3.47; 4.75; 4.1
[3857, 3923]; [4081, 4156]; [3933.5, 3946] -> 5.3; 3.47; 4.82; 3.76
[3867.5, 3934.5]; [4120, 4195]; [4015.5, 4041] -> -4.9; 3.24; 4.8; 4.02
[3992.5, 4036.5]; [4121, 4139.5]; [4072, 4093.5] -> -0.2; 4.7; 4.86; 4.79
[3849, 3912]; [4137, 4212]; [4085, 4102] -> -1.4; 3.48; 4.77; 4.41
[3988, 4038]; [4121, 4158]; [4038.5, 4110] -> 1.7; 4.73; 4.83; 4.78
